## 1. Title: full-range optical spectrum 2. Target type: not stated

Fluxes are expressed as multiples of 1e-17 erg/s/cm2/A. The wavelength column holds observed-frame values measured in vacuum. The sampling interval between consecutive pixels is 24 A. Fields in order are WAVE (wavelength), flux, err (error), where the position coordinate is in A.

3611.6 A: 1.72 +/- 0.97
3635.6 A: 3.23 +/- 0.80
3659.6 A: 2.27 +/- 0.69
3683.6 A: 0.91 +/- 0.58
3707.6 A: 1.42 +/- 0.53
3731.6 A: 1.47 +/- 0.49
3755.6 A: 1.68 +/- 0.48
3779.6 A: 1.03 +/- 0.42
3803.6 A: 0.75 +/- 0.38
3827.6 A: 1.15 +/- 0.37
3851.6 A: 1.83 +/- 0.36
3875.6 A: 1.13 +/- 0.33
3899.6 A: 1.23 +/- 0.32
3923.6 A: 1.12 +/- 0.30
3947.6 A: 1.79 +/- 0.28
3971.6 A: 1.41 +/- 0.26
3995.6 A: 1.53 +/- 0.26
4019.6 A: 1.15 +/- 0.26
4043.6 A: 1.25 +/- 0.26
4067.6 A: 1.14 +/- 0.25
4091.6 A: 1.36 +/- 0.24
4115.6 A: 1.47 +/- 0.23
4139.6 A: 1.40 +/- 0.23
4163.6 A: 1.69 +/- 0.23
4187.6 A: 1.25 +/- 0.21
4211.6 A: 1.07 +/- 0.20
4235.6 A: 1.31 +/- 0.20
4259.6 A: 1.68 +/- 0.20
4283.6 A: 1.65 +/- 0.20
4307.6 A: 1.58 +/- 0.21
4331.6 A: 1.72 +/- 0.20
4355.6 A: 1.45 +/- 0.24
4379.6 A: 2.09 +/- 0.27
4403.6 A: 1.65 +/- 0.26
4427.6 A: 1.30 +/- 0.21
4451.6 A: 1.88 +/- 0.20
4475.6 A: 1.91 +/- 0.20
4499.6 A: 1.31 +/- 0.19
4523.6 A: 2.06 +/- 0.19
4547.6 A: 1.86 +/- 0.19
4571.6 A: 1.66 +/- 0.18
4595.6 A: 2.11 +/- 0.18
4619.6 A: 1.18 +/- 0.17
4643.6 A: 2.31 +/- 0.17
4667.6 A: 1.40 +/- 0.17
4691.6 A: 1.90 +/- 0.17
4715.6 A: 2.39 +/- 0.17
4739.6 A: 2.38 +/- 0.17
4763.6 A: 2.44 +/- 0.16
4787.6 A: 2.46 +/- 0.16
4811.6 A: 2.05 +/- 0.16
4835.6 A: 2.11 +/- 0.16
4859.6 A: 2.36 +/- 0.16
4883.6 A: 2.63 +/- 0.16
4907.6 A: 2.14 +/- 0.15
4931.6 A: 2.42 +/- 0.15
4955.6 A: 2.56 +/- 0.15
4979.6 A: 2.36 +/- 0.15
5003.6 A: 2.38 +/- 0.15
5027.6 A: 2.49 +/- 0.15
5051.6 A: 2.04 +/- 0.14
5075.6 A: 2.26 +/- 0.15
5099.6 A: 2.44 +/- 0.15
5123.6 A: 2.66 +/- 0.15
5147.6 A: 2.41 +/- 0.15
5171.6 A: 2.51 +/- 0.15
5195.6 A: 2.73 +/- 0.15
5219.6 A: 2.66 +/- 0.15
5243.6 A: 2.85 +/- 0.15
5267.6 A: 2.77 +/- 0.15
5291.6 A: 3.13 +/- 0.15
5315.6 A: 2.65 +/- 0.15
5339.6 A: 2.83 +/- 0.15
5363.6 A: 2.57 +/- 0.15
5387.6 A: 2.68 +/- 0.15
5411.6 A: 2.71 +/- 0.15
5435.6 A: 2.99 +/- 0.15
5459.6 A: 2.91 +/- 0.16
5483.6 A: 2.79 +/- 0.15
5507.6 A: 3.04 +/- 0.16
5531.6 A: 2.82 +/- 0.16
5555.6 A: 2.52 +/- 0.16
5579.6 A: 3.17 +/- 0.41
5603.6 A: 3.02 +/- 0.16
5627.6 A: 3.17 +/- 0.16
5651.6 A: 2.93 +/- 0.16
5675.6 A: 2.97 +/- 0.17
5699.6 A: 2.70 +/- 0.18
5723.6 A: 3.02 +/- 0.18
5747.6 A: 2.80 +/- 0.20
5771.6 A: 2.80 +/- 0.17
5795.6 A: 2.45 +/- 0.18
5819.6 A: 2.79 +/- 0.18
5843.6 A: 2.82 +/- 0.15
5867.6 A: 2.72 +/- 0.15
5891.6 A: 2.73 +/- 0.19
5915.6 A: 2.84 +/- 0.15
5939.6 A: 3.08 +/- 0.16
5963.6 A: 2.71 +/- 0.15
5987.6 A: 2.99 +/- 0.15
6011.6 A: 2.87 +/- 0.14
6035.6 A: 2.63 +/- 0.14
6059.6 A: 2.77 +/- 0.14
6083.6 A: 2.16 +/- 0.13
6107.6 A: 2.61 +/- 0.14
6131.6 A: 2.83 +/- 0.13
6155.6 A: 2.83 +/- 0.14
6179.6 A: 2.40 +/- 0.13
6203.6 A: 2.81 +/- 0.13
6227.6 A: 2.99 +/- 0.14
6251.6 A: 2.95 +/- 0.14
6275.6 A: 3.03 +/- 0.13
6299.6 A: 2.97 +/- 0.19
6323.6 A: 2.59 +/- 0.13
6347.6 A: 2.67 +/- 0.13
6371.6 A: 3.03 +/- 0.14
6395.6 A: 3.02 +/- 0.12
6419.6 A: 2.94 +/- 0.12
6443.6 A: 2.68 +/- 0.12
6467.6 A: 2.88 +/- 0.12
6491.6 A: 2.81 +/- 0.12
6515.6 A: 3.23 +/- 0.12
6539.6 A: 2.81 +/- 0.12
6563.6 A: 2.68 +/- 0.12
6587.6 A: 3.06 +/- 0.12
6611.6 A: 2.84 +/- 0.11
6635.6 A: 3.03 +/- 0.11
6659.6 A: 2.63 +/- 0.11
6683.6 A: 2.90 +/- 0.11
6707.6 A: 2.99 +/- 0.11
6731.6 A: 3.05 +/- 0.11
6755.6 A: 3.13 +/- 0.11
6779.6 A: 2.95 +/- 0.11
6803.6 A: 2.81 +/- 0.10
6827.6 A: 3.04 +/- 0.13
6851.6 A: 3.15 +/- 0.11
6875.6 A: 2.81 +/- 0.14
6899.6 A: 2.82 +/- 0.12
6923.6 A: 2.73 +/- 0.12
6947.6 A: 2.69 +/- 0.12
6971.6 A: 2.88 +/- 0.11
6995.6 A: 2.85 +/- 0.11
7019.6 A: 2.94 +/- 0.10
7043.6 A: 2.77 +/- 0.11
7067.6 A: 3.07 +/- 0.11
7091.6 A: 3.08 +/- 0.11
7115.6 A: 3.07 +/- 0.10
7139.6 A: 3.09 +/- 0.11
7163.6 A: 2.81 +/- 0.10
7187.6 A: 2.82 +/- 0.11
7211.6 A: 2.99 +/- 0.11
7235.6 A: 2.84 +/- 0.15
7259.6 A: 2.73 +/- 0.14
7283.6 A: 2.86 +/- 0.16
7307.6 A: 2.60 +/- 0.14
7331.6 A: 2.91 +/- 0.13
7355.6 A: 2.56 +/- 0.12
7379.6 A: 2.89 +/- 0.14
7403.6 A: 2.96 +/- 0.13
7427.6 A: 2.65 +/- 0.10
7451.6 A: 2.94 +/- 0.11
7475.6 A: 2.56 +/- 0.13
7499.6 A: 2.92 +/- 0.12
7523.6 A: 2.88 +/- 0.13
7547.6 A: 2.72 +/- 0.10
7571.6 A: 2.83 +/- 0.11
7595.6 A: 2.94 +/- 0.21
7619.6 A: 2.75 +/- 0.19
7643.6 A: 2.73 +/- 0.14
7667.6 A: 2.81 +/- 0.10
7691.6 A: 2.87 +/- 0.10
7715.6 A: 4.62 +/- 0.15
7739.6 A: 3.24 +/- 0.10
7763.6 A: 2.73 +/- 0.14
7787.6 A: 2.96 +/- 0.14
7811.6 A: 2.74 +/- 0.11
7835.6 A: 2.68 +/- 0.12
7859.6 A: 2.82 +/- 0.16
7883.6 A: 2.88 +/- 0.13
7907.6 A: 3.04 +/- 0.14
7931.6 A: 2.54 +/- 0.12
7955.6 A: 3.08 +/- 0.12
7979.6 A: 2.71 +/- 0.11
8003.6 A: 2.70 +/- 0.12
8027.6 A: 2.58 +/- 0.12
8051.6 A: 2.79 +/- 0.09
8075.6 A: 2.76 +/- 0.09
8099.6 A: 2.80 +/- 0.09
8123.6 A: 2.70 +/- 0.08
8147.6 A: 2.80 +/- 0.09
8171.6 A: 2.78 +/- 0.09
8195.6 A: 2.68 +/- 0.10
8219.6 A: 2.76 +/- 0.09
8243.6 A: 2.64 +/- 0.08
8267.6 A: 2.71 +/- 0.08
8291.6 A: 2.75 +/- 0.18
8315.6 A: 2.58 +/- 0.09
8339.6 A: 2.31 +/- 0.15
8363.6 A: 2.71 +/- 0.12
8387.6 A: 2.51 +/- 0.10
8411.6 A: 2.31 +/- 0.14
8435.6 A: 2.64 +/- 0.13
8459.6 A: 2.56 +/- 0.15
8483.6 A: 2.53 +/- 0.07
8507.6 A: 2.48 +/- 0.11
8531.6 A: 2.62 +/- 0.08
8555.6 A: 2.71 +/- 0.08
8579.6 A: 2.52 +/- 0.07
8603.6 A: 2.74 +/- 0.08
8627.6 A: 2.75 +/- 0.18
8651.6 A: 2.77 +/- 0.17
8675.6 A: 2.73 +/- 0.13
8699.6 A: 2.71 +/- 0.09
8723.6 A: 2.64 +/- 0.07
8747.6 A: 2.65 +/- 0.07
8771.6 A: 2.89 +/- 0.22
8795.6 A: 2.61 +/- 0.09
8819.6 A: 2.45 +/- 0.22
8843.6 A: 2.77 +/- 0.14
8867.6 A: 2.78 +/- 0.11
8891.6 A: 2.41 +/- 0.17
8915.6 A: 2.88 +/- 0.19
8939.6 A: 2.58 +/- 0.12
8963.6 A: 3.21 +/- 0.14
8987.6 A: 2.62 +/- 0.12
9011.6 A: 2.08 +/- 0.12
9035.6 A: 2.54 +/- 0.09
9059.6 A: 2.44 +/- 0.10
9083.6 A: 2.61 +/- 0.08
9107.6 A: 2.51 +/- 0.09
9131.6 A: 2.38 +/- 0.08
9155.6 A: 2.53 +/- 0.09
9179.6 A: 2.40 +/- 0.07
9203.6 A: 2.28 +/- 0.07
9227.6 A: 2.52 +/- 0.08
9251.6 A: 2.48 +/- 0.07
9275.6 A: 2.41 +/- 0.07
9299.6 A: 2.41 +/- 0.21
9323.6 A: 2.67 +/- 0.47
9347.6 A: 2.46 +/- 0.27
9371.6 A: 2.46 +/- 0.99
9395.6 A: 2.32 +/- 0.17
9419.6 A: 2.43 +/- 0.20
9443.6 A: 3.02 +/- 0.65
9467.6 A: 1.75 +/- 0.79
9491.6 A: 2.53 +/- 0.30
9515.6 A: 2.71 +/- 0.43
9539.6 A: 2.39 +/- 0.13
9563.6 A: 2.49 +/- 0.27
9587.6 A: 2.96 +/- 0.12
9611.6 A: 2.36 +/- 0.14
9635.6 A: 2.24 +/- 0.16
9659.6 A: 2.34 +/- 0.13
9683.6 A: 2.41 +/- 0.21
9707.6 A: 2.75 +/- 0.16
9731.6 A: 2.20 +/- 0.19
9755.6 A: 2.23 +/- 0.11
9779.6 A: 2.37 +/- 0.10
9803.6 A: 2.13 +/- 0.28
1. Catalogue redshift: 0.18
